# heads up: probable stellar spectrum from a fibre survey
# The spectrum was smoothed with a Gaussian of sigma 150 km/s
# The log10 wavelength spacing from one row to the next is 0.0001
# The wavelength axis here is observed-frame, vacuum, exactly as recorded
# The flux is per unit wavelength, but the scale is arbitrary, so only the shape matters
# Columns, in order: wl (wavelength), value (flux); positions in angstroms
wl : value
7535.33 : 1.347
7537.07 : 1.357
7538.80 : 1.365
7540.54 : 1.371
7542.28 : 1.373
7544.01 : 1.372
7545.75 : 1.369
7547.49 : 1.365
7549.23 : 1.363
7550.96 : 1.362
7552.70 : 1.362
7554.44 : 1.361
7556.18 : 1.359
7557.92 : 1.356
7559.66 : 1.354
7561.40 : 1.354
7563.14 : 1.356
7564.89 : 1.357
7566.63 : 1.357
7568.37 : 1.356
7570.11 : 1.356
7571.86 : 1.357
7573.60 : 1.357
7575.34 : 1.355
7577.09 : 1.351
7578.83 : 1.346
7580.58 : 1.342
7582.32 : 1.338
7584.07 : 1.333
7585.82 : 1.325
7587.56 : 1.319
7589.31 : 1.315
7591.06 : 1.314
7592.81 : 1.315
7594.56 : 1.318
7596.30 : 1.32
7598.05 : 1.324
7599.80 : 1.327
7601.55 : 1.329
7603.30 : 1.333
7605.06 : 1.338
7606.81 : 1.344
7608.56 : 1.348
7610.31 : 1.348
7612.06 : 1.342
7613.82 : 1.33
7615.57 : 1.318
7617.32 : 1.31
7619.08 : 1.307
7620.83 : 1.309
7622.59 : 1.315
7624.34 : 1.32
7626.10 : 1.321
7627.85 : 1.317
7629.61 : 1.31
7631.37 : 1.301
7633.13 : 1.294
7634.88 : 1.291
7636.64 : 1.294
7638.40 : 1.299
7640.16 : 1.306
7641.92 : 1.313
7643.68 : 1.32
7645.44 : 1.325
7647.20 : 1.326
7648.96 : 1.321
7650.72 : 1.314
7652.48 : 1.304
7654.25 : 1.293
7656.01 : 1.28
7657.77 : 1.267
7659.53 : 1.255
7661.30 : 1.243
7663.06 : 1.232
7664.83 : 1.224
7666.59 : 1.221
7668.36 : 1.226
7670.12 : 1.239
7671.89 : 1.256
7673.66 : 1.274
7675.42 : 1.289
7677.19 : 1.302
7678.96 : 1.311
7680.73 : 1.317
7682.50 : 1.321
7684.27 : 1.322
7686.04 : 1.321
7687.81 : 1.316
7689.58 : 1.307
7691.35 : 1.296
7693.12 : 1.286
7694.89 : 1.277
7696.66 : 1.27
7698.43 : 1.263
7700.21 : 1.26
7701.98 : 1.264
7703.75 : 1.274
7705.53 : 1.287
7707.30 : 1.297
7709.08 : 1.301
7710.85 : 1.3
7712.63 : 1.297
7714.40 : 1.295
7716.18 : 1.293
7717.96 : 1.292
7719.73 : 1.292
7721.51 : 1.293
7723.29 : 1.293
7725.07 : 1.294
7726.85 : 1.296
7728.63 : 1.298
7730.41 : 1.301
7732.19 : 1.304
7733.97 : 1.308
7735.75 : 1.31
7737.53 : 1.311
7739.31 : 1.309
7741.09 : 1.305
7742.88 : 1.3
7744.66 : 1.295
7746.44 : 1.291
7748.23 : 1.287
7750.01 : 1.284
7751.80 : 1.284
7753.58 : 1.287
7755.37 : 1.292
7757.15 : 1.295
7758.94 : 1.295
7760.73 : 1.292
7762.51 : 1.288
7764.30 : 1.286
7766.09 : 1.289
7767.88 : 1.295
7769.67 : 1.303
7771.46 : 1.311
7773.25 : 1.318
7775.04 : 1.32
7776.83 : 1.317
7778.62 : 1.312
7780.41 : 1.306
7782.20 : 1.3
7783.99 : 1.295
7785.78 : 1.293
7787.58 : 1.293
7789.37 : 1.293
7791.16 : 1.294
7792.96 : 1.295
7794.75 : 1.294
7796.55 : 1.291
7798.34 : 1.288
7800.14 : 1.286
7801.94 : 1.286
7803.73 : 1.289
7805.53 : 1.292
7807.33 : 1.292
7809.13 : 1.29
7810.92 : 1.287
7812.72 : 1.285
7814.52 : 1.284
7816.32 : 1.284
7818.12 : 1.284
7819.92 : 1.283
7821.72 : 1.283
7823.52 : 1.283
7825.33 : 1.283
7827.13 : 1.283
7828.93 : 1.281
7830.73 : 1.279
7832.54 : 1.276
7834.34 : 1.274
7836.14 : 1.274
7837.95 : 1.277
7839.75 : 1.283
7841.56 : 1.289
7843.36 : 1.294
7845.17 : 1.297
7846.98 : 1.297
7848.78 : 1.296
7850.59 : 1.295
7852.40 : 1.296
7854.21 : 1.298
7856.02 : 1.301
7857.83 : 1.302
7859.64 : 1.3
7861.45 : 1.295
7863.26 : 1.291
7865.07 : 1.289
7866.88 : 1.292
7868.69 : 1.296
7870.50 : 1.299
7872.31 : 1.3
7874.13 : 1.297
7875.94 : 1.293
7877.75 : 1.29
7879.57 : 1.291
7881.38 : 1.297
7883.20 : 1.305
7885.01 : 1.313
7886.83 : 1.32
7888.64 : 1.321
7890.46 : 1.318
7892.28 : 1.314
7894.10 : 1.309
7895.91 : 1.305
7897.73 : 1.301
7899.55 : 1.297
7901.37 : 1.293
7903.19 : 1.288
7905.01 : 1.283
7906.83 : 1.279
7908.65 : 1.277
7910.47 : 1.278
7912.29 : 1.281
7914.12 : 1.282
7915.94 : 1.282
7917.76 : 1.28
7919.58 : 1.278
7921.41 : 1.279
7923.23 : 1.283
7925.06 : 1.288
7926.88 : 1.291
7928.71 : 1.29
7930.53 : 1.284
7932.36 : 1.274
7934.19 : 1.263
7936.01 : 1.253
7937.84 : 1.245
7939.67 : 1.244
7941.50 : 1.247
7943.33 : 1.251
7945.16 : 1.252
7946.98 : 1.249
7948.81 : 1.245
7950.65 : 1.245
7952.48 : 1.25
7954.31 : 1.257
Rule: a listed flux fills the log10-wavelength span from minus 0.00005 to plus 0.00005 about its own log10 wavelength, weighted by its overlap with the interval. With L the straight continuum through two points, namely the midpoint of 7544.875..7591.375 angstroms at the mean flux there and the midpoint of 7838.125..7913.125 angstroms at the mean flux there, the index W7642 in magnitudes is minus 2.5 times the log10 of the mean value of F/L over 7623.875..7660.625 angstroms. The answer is 0.03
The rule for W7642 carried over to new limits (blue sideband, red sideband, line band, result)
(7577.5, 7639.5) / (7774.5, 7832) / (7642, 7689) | 0.02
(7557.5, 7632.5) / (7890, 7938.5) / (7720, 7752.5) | 0.01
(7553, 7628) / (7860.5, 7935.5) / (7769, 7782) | 0.00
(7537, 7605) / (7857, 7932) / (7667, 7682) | 0.05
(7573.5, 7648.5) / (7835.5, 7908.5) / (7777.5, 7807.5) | 0.01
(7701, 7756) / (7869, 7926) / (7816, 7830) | 0.01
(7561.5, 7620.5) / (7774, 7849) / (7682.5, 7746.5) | 0.01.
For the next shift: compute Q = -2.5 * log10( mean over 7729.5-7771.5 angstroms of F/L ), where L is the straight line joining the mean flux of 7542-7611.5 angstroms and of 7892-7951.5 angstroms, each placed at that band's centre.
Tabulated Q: 0.01 mag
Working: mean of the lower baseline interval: 1.35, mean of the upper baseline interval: 1.28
